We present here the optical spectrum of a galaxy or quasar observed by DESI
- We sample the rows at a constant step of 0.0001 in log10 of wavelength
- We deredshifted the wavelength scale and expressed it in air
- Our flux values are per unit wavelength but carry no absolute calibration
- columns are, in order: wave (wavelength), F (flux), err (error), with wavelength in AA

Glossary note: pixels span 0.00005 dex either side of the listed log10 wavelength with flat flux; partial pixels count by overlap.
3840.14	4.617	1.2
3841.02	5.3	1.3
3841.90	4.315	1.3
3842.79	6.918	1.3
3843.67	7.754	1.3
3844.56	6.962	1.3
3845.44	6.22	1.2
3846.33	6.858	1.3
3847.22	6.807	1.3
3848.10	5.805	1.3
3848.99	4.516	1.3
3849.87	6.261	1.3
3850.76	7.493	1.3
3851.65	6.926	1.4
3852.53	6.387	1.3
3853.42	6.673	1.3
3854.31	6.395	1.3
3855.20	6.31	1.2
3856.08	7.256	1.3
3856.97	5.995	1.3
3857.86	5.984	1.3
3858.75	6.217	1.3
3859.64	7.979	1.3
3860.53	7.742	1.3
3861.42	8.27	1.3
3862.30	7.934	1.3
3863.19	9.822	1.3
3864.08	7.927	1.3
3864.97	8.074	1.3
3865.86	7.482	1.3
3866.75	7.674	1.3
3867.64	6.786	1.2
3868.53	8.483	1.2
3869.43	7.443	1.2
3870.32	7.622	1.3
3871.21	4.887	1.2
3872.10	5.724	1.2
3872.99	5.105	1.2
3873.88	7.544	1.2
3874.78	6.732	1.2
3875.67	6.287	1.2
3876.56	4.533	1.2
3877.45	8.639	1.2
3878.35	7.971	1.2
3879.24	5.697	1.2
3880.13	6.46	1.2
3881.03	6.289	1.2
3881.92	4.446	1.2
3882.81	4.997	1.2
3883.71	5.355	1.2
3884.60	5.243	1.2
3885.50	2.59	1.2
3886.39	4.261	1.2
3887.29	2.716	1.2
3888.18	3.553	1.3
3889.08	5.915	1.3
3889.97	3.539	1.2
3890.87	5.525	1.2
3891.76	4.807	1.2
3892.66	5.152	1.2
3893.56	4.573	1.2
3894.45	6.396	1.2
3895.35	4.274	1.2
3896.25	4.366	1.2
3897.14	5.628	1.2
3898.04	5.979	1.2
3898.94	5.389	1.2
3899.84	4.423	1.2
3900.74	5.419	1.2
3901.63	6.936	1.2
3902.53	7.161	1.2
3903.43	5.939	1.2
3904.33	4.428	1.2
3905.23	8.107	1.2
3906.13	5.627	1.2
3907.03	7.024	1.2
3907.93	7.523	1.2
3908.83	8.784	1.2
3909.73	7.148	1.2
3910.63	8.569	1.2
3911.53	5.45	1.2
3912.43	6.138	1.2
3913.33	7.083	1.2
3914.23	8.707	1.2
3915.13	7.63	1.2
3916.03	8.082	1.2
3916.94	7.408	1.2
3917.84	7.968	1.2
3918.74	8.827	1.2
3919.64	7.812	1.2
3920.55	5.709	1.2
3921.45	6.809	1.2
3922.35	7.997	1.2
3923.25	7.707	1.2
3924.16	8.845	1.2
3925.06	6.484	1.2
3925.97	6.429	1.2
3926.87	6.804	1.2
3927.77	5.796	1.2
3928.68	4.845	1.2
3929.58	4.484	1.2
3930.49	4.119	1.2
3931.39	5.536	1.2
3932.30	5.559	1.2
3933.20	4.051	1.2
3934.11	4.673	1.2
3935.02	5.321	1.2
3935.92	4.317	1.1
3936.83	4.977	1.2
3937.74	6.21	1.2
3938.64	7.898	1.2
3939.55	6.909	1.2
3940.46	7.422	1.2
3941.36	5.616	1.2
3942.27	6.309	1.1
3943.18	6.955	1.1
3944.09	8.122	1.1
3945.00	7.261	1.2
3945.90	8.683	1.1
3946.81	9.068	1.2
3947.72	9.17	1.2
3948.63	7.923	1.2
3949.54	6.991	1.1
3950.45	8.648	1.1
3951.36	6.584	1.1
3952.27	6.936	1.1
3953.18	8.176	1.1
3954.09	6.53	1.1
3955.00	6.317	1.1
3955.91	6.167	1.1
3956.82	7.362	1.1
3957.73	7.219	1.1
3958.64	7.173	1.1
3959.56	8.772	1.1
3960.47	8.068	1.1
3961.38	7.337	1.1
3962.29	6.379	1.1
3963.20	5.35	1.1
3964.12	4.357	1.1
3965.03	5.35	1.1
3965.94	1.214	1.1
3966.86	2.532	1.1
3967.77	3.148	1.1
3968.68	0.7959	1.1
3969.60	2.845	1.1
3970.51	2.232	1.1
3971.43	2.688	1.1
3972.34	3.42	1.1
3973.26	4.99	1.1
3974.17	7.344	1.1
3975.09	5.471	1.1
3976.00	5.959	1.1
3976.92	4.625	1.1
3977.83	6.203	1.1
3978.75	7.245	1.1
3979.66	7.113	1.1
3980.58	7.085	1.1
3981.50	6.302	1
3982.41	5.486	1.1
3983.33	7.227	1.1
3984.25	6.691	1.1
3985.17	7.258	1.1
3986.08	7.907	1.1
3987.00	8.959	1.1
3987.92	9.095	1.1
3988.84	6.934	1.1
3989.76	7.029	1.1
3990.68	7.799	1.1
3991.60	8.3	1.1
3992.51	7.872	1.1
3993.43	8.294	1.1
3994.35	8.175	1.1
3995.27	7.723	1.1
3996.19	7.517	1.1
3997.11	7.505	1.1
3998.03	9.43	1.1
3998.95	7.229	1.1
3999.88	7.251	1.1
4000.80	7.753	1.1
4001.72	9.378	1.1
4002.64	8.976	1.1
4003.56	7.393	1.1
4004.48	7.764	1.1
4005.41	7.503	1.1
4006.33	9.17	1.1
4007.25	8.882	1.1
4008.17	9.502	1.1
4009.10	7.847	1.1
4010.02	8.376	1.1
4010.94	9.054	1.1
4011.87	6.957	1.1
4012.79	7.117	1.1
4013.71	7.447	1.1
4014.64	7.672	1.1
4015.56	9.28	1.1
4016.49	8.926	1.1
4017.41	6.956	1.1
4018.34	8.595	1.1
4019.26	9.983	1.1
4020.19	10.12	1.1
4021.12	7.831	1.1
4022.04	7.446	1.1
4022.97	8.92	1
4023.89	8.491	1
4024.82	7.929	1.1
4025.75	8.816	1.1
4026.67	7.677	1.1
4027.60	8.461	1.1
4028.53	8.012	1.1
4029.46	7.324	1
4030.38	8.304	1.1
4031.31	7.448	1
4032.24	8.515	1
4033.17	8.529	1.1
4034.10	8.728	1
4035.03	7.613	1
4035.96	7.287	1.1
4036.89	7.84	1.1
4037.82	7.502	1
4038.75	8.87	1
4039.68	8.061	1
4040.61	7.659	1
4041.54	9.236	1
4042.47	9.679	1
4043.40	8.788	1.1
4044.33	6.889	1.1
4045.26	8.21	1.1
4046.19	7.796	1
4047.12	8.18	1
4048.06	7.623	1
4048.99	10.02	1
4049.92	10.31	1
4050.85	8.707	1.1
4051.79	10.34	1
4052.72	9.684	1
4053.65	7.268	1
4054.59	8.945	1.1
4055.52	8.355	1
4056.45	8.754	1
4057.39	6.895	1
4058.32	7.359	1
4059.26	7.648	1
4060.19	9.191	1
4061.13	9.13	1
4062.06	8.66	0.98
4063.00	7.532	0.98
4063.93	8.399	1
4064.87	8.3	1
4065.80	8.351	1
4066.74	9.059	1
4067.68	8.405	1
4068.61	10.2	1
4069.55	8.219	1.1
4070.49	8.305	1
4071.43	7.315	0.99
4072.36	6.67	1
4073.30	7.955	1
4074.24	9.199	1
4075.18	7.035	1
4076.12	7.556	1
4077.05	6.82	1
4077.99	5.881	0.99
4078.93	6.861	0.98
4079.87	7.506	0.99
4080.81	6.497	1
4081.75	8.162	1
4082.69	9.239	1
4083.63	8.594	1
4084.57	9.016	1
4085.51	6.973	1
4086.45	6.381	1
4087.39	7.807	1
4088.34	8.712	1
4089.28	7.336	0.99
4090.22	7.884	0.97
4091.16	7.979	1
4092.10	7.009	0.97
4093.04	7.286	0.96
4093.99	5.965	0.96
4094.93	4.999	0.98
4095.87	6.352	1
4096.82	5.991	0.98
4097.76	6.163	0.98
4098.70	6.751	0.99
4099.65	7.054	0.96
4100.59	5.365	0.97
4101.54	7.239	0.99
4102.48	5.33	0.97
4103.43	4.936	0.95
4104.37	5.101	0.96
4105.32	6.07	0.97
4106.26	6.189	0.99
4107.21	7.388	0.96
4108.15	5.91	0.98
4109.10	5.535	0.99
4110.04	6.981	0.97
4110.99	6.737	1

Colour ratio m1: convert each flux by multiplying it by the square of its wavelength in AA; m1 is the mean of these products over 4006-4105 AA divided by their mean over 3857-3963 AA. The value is 1.3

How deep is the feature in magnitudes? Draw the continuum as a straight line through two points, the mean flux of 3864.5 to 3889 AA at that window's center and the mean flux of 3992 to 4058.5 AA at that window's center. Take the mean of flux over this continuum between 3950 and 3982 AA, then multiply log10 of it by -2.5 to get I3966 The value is 0.286 mag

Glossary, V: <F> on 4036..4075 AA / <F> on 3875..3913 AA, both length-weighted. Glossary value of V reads 1.5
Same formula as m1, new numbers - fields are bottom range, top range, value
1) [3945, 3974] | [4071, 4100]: 1.31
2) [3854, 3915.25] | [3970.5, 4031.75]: 1.28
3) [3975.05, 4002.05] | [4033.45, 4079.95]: 1.15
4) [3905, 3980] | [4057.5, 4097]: 1.30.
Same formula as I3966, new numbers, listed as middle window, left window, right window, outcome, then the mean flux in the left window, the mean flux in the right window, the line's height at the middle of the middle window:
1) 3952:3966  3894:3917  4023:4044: 0.10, 6.51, 8.22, 7.23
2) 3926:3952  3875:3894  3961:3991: -0.19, 5.19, 5.57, 5.42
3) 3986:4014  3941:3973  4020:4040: -0.11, 6.04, 8.14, 7.28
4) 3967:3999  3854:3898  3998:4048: 0.21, 6.13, 8.22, 7.65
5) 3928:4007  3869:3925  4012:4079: 0.10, 6.21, 8.24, 7.17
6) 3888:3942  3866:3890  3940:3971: -0.03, 5.85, 6.26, 6.05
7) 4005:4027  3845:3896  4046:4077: -0.07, 6.21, 8.39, 7.87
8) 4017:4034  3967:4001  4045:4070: -0.09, 6.41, 8.58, 7.64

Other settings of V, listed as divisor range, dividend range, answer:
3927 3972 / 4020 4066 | 1.41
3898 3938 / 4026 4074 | 1.29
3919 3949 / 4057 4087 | 1.21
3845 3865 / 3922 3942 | 0.86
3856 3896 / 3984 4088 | 1.33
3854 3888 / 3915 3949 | 1.04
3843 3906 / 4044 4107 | 1.24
